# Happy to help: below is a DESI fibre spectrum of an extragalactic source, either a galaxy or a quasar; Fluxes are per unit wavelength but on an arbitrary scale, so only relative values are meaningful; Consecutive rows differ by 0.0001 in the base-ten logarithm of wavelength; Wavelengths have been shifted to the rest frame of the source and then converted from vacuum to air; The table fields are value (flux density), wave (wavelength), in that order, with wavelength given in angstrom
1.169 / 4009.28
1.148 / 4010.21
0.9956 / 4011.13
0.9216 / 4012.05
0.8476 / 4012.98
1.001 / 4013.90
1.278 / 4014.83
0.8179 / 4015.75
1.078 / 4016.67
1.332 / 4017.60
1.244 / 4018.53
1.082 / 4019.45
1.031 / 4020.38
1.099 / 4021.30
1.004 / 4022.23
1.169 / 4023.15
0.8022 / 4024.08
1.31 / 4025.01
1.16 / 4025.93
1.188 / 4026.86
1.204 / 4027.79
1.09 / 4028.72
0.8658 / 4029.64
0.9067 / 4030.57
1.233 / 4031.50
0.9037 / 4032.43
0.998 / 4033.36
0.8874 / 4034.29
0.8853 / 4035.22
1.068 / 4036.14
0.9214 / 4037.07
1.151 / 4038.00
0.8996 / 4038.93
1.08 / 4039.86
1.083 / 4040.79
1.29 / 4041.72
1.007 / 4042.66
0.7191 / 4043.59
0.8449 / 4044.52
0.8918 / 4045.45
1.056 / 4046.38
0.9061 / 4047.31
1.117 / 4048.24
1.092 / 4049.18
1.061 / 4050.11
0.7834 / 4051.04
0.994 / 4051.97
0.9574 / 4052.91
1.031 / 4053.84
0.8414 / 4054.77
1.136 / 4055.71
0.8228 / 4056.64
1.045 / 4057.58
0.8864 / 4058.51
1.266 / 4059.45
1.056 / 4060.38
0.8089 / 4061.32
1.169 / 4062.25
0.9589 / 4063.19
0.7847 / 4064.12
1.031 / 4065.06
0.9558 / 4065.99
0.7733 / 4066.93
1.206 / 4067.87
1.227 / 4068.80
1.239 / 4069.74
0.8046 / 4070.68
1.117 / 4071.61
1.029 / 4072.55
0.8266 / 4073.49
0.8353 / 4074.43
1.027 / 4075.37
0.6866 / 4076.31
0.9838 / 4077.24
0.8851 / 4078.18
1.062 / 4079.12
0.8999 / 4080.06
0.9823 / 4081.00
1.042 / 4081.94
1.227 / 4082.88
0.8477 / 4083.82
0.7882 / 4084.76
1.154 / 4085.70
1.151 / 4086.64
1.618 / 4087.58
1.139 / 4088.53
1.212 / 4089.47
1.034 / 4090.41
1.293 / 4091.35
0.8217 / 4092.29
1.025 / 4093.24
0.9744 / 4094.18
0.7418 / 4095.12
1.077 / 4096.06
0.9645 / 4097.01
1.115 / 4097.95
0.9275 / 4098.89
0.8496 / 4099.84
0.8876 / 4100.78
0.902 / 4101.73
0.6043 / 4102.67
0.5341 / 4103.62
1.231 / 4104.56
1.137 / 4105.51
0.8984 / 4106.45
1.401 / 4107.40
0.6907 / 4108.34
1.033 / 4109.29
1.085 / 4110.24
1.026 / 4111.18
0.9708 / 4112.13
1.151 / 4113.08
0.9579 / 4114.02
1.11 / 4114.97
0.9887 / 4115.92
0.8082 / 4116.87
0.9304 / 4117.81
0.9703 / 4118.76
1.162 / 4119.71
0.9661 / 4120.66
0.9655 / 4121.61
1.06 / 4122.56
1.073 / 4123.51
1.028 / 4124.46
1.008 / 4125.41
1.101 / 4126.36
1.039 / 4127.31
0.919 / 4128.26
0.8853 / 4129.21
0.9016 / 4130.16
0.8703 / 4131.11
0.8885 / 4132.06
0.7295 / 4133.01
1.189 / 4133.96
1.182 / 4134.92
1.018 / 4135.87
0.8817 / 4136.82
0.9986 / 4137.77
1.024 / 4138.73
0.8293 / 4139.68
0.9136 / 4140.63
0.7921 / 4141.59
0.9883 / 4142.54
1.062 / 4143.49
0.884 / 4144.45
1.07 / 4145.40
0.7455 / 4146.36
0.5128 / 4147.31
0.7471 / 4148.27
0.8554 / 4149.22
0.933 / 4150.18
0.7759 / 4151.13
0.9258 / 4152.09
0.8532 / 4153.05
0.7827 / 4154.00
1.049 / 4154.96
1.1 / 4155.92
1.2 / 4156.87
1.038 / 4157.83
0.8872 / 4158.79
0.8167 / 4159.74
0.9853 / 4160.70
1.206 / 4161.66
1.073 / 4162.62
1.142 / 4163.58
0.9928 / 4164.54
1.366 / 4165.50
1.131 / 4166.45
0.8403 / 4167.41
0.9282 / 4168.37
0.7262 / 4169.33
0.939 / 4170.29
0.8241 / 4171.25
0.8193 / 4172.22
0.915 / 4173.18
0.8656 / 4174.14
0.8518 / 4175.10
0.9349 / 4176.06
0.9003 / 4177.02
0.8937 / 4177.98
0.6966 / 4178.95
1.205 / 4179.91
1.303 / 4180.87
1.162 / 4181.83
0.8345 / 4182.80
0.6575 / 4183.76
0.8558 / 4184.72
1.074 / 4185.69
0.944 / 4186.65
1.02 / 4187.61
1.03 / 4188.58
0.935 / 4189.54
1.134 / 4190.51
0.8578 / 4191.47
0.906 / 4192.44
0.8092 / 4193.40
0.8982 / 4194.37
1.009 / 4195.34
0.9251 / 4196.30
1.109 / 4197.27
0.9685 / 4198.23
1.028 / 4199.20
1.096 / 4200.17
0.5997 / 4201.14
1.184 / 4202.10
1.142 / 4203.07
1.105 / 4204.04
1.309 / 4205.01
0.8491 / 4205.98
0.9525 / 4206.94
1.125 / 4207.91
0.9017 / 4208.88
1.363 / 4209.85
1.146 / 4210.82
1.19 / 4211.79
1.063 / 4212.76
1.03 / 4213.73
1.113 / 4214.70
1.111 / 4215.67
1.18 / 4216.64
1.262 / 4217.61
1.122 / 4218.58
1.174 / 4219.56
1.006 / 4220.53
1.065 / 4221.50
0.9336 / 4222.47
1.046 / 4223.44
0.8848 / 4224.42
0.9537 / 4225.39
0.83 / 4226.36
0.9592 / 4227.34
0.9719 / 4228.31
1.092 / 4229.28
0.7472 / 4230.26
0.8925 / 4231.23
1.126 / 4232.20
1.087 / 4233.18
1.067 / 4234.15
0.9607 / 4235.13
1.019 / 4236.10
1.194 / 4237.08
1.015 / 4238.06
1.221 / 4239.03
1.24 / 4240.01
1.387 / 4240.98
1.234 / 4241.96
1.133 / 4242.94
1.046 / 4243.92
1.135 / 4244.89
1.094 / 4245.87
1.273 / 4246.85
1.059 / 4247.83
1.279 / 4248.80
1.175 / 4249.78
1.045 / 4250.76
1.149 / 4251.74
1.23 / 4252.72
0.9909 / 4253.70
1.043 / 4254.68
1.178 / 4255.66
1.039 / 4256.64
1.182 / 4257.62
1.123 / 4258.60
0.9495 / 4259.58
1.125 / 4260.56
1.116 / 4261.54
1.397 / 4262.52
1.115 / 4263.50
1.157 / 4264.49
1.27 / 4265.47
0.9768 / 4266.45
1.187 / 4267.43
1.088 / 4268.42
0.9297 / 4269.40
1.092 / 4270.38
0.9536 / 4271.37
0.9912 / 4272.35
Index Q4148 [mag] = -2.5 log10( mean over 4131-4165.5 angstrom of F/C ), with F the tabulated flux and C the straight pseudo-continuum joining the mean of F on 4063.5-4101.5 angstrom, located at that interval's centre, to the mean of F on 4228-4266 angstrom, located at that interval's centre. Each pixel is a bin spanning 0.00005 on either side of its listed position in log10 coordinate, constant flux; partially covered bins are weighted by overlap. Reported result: 0.11 mag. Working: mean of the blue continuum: 1.01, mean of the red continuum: 1.12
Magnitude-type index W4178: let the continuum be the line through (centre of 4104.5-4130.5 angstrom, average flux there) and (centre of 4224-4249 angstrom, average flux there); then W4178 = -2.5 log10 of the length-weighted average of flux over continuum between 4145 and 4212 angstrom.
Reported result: 0.08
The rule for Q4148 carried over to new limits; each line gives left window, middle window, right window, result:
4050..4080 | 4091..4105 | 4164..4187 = 0.047 mag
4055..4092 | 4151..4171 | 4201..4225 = 0.073 mag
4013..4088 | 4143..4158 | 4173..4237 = 0.120 mag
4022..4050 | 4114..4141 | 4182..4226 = 0.046 mag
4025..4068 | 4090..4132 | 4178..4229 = 0.033 mag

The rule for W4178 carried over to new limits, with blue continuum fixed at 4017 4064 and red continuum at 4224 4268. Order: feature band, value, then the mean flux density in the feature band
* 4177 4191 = 0.10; 0.979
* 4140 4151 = 0.23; 0.861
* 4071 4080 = 0.11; 0.936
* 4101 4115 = 0.08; 0.976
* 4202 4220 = -0.03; 1.12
